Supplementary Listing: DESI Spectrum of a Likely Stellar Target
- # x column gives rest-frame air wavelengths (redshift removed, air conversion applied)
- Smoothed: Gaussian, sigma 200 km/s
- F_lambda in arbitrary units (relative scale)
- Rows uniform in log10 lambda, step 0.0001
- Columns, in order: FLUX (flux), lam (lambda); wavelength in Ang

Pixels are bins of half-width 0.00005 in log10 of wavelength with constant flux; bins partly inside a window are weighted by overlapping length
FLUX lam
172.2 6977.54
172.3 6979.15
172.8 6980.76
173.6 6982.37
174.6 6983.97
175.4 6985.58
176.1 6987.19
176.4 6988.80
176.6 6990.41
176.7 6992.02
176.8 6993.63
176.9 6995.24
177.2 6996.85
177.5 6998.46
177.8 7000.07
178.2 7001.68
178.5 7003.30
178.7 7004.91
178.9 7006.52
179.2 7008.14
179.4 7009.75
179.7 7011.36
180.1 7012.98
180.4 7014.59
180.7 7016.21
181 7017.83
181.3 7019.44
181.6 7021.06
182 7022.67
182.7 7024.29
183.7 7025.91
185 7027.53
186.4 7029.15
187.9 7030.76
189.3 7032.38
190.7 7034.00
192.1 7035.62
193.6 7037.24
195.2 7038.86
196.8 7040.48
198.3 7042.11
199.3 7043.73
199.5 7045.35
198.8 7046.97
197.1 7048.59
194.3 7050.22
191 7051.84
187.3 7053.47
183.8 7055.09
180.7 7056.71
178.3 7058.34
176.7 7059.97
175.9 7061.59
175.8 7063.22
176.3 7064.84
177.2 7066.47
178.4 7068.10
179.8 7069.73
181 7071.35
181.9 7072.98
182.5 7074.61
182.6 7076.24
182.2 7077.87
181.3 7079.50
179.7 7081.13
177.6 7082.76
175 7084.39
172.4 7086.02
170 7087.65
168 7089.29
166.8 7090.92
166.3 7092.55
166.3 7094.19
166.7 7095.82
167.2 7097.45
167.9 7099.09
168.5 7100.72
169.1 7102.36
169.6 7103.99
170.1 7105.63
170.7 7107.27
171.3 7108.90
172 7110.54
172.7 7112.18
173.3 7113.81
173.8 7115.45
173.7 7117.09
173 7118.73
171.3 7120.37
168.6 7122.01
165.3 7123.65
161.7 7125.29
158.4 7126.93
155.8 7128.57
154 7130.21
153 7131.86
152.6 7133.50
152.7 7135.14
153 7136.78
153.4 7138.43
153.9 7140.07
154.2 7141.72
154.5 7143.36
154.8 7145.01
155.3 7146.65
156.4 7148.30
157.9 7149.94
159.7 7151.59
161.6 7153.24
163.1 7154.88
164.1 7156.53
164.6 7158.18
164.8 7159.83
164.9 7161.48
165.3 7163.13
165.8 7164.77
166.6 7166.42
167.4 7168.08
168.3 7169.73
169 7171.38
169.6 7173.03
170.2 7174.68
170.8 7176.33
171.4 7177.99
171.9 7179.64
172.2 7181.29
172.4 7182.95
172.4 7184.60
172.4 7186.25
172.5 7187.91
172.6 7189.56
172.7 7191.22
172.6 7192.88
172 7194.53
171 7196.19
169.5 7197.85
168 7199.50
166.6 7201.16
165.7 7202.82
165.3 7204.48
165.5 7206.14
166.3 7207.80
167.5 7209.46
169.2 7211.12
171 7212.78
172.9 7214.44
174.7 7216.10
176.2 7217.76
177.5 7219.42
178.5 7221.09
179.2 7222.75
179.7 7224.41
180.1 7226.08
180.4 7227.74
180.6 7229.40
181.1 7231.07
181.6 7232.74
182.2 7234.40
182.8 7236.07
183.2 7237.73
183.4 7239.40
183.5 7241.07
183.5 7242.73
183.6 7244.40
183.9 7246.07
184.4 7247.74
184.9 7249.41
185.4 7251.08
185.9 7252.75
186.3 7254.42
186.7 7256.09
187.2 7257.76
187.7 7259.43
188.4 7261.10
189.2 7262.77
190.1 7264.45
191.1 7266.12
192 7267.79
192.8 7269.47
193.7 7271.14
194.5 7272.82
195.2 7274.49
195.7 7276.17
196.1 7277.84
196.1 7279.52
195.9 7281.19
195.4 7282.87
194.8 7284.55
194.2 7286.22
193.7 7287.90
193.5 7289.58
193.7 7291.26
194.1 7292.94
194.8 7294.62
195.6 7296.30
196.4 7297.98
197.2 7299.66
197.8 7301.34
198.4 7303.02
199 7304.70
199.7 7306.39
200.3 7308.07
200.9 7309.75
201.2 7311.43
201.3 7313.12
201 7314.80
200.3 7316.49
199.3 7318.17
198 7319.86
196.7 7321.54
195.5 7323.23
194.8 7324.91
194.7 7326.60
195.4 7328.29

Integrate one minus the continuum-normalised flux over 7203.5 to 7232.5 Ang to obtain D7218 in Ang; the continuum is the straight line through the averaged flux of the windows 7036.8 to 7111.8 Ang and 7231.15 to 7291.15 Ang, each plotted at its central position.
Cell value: 1.9 Ang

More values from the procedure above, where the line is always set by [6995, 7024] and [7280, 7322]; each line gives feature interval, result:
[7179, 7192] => 1.2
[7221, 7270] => 2.3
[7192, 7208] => 1.9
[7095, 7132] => 3.6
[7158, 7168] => 1.2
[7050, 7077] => 0.3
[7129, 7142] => 2.3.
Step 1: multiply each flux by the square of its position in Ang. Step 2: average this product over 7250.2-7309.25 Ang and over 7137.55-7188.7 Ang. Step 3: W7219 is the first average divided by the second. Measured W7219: 1.21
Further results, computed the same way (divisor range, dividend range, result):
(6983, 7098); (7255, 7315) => 1.15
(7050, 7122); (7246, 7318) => 1.17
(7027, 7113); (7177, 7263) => 1.02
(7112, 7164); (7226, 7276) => 1.19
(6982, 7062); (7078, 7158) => 0.92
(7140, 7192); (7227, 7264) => 1.14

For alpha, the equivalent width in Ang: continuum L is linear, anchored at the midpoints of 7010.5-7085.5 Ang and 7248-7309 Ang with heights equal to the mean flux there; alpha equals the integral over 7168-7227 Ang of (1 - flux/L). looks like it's 5.8 Ang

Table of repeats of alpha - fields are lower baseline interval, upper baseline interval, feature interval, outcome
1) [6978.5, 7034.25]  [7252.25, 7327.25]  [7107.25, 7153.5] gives 6.1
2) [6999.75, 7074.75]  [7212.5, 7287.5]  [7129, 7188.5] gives 7.2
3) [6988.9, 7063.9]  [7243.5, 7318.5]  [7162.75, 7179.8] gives 1.9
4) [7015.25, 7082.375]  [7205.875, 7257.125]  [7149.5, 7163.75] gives 1.5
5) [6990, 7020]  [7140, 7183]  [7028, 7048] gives -2.1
